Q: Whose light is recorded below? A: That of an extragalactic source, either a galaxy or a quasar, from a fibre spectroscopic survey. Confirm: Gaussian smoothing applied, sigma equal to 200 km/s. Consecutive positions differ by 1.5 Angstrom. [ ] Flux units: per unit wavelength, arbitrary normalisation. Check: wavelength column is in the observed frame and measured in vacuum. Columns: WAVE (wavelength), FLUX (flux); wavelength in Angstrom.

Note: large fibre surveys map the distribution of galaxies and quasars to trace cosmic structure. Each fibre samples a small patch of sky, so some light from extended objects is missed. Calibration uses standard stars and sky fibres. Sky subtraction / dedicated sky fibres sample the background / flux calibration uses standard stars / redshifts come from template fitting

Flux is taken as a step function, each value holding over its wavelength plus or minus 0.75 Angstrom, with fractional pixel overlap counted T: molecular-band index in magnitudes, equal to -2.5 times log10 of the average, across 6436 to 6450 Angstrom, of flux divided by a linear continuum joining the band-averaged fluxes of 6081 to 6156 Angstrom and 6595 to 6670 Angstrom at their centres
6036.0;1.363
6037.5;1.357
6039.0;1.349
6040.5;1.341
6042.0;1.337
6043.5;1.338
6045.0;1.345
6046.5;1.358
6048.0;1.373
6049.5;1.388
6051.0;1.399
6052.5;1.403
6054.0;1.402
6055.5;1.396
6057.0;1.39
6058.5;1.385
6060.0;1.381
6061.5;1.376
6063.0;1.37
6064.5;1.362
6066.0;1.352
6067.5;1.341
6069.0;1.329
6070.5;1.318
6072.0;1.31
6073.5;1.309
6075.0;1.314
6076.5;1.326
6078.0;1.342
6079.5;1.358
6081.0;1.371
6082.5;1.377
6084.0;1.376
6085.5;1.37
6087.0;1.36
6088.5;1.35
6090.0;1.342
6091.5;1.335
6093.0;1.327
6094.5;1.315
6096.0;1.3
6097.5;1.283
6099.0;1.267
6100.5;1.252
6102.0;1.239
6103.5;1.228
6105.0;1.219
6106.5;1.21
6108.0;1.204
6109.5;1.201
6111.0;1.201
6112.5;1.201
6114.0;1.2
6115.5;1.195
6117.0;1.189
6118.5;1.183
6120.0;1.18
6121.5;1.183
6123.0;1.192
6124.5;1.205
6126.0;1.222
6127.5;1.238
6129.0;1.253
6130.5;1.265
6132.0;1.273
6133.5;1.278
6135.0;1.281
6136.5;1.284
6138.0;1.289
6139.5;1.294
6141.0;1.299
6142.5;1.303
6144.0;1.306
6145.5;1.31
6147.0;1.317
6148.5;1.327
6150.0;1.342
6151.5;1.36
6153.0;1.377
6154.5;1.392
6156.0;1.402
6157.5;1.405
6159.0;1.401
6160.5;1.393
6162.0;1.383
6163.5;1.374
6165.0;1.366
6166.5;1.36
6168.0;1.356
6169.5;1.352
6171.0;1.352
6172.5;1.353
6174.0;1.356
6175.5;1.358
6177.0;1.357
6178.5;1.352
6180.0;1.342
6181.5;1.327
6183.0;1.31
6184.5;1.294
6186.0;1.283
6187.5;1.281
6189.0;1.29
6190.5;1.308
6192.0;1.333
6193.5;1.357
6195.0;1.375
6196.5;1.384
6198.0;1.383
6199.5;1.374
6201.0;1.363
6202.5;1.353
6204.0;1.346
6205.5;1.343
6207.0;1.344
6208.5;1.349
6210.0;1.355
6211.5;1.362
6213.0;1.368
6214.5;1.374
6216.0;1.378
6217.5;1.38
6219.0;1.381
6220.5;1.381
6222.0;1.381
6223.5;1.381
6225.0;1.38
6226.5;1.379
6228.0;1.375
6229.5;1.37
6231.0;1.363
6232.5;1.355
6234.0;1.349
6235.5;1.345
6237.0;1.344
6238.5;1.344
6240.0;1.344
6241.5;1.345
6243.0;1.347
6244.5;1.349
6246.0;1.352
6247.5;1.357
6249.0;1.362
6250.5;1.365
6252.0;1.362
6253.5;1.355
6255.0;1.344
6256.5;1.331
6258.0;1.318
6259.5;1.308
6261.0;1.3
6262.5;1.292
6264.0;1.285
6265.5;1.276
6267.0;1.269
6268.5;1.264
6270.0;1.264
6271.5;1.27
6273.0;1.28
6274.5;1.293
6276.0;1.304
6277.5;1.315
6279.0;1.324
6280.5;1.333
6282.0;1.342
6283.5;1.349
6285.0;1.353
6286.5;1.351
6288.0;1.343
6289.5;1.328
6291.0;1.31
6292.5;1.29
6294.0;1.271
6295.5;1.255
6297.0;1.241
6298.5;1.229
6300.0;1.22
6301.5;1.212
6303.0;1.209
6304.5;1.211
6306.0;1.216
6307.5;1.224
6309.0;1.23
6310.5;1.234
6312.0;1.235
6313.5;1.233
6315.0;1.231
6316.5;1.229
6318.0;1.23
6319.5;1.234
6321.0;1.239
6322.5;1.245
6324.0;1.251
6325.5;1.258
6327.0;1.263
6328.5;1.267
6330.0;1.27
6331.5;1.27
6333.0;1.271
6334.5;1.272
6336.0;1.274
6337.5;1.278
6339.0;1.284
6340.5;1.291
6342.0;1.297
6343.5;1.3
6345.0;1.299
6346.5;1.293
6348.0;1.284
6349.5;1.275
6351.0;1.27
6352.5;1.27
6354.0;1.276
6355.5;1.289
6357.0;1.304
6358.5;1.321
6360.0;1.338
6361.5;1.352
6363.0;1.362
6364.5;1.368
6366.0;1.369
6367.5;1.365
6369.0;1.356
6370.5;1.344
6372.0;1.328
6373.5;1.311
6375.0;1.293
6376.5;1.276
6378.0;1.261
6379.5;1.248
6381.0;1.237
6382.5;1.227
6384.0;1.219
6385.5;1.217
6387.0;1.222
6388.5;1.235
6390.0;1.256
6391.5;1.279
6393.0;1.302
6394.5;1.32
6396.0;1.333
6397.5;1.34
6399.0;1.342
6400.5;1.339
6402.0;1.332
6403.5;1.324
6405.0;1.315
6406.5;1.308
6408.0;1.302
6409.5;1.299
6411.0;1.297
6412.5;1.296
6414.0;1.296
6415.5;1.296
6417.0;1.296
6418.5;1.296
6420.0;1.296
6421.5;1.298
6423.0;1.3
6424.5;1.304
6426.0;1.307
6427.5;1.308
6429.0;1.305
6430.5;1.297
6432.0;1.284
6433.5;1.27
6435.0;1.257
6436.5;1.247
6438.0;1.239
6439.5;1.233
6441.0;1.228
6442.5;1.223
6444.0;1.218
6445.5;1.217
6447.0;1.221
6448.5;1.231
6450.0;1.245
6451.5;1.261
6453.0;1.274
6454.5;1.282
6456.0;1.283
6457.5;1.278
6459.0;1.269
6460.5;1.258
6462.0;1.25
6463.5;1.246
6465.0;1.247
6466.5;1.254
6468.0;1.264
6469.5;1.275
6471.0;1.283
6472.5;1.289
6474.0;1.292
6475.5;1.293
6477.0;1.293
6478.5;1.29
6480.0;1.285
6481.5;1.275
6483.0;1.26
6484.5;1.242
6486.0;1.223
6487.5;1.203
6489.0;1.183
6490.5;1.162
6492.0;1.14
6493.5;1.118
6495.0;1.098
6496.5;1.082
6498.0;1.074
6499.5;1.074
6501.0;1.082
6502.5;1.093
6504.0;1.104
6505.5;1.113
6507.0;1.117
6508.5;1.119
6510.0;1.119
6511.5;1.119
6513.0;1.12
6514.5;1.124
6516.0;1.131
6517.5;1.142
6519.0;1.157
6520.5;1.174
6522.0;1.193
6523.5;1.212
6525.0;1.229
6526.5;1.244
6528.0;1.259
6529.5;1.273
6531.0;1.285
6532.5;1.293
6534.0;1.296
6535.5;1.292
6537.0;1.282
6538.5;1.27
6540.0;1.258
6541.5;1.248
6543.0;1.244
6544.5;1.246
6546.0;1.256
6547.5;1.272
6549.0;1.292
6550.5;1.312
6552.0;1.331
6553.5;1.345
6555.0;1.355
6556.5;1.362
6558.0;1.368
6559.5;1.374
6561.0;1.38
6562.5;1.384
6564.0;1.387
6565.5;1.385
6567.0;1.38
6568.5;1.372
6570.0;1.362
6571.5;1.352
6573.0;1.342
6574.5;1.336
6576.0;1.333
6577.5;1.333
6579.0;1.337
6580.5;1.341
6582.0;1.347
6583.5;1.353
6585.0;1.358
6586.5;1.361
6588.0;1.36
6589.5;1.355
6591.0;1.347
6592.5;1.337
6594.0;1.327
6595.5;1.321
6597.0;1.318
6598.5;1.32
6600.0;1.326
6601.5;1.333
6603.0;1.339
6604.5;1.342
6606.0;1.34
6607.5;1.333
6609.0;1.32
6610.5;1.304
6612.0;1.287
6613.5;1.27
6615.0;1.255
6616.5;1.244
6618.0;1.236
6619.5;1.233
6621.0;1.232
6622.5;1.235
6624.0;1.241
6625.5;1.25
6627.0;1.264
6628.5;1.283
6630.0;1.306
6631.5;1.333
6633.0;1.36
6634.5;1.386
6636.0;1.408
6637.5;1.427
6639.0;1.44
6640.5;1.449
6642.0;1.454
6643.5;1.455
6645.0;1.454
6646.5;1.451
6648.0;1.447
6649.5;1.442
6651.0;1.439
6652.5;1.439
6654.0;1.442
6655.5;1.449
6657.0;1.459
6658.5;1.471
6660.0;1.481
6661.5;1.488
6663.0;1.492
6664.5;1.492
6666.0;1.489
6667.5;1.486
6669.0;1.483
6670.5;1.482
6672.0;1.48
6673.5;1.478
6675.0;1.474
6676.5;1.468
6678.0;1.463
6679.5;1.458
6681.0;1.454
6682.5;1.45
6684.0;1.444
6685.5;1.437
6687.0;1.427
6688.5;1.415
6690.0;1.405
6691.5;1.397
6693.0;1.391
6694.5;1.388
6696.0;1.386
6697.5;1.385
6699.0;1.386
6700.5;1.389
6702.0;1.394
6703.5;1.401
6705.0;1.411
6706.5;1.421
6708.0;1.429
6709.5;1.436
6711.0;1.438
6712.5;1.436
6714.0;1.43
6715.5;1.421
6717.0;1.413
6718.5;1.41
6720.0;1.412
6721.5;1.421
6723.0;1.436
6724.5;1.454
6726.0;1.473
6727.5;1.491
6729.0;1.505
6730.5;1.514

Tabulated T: 0.09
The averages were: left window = 1.28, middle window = 1.23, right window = 1.37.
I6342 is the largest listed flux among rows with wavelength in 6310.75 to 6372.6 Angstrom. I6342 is 1.369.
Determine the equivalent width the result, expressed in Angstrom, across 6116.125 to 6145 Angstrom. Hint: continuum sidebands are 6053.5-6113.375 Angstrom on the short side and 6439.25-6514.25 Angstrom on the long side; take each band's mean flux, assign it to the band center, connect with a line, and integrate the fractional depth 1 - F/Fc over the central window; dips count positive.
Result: 1.22 Angstrom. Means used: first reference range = 1.32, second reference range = 1.21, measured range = 1.25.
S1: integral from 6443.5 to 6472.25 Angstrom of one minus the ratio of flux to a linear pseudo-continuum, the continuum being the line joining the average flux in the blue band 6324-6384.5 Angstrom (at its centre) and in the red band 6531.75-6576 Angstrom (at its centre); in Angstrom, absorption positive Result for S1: 1.2 Angstrom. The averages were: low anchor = 1.29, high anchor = 1.32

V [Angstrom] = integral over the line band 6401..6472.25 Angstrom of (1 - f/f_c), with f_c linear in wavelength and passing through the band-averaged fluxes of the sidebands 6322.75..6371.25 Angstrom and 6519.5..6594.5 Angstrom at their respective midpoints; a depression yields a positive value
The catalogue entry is 1.66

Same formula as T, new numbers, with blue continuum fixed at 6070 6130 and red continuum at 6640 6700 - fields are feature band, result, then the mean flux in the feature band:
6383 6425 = 0.058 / 1.29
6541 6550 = 0.120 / 1.26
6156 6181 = -0.061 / 1.37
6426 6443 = 0.090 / 1.27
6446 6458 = 0.101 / 1.26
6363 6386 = 0.048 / 1.3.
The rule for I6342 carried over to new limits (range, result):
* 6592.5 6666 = 1.492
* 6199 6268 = 1.381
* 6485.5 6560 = 1.374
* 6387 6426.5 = 1.342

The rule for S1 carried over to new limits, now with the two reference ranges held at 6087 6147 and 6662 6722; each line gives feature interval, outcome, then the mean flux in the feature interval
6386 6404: 0.56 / 1.3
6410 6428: 0.68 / 1.3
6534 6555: 1.59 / 1.28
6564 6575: 0.26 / 1.36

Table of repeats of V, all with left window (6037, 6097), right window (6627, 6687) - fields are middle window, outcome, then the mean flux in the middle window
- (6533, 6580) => 3.3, 1.33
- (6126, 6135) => 0.7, 1.26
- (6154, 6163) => -0.2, 1.4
